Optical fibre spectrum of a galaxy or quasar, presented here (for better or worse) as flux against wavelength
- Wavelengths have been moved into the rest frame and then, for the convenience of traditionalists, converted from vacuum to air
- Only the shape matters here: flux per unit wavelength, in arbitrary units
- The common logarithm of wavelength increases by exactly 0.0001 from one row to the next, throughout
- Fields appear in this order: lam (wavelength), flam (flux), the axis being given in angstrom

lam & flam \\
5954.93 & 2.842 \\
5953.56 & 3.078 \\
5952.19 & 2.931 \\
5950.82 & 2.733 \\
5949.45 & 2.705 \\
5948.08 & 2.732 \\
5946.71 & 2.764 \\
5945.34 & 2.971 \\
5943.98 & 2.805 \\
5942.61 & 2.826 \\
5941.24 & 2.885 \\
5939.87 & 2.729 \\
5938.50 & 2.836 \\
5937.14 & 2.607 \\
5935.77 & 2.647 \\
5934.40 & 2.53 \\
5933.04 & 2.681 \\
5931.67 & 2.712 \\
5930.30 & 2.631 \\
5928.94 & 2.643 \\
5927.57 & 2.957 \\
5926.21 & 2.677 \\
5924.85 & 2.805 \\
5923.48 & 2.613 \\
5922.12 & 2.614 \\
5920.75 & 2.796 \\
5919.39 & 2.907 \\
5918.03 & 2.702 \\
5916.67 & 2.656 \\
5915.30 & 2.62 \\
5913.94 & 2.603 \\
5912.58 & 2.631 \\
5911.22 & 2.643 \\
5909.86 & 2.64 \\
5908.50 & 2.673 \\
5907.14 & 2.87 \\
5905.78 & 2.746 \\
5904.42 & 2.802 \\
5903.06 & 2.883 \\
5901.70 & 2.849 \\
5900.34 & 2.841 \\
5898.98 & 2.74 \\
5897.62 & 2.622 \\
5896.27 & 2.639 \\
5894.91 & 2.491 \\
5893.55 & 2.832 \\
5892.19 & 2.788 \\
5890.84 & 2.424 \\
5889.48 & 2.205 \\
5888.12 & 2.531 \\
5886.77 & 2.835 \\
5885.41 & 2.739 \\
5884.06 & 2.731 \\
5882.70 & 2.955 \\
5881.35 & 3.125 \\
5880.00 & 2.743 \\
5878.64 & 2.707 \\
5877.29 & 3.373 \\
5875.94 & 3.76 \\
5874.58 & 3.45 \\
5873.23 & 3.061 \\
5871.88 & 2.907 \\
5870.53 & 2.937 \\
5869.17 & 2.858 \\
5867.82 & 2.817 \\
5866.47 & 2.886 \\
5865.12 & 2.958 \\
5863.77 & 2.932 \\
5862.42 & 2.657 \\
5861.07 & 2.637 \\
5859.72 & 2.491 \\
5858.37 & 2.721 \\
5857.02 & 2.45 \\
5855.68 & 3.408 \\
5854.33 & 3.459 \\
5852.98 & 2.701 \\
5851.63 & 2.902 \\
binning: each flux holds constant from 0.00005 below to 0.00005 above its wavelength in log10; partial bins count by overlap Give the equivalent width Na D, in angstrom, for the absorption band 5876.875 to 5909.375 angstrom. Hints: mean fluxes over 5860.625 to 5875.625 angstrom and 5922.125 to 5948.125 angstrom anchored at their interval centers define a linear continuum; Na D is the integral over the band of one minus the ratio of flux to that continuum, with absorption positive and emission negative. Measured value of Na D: 1.3 angstrom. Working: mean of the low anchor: 2.94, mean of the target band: 2.75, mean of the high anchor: 2.74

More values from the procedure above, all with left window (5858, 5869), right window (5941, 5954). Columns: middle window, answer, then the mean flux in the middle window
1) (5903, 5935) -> 1.2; 2.71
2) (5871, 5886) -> -1.5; 3.05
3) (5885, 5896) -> 0.7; 2.6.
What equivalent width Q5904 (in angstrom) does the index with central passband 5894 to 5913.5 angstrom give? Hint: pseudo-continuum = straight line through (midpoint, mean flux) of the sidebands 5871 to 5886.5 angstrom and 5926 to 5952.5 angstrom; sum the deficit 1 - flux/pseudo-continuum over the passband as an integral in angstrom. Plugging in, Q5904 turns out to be 1.35 angstrom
